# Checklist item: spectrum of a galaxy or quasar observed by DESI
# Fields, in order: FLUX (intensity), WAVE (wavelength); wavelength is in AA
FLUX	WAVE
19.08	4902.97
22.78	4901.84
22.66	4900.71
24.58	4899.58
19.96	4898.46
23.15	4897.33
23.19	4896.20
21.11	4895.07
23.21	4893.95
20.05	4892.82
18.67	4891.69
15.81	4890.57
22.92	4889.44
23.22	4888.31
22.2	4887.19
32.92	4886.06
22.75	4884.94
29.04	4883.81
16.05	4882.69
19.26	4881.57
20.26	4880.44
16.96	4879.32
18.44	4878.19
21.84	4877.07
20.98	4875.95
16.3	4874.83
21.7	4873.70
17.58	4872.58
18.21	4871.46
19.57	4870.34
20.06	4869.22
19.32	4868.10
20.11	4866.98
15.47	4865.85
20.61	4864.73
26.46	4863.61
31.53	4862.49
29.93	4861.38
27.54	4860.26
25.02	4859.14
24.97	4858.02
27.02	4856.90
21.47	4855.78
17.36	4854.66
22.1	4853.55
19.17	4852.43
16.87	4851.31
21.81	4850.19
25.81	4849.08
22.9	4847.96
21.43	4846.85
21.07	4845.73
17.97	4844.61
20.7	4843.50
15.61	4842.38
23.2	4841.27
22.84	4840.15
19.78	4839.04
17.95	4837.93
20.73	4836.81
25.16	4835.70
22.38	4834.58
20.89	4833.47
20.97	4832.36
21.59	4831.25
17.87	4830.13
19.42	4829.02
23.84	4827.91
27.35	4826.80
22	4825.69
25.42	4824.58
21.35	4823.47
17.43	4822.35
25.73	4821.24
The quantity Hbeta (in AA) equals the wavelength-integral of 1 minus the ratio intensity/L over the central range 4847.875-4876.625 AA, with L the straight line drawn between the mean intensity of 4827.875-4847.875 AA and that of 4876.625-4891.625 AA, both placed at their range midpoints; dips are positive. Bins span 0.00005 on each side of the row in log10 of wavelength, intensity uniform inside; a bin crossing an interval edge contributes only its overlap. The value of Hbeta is -1.0 AA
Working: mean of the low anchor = 20.7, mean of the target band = 21.9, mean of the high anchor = 21.6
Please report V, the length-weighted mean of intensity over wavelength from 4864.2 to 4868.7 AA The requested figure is 18.8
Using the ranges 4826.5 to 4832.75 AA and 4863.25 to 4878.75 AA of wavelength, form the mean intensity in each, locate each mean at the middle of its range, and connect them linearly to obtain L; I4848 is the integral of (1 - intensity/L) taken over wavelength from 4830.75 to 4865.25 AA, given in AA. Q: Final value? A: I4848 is -2.73 AA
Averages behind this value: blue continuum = 21.6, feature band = 22.4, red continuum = 19.7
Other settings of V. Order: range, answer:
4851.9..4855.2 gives 19.6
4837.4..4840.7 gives 20.3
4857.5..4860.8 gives 25.8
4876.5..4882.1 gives 19.3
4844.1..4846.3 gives 19.5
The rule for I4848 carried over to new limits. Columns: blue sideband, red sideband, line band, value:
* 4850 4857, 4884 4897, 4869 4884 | 1.54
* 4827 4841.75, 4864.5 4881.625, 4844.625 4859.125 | -1.03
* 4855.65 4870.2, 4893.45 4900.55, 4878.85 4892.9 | 0.80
